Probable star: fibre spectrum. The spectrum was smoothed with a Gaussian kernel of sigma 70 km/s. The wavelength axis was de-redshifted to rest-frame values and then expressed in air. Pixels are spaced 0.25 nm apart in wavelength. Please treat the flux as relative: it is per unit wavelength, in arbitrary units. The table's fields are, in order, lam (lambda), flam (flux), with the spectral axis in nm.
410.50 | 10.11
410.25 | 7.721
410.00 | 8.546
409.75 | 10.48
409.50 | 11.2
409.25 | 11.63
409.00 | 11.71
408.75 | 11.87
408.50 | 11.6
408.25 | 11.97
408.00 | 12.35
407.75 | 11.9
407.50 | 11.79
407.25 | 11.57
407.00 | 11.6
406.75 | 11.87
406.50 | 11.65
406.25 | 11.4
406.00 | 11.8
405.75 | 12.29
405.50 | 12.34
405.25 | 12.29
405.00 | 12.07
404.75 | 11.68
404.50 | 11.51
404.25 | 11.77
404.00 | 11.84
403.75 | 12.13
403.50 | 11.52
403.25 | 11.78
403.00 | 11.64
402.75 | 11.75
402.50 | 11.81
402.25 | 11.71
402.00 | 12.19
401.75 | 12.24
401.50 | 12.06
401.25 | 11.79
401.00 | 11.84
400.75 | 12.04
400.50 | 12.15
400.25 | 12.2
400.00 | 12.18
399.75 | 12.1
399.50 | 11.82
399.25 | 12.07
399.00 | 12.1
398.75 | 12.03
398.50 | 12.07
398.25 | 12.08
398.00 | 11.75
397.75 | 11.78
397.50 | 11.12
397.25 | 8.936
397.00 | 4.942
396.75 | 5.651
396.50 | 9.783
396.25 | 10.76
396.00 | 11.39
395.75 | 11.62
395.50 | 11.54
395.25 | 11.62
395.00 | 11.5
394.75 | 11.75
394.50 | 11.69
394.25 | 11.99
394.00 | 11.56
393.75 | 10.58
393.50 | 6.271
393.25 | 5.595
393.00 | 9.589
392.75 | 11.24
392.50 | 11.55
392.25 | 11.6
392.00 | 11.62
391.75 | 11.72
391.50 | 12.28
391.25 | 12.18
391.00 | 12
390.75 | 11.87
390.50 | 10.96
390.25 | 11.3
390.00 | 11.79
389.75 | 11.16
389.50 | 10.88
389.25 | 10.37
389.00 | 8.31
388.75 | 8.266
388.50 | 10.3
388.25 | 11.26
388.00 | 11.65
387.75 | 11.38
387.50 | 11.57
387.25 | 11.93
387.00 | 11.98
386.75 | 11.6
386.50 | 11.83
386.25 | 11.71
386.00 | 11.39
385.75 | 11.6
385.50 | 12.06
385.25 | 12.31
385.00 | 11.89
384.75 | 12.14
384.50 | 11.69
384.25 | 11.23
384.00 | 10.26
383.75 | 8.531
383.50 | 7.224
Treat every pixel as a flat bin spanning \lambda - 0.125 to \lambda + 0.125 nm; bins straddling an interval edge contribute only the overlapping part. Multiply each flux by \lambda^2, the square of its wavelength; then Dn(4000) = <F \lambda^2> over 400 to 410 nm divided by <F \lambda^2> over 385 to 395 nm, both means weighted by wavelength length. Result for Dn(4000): 1.1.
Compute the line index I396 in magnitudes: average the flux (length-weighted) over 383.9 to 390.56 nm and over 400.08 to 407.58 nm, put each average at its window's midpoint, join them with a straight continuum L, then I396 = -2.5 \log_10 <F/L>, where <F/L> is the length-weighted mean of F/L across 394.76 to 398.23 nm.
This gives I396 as 0.129 mag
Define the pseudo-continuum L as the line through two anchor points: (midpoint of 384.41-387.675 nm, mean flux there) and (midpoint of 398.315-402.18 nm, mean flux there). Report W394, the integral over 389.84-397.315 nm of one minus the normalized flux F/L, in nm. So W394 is 0.85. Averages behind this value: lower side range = 11.8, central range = 10.6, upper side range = 12.1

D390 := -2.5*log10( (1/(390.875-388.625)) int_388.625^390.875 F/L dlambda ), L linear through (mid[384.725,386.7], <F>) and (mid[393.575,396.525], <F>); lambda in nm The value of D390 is 0.10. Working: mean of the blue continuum 11.8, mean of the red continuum 11.3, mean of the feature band 10.5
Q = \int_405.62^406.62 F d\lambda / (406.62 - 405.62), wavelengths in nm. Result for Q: 11.8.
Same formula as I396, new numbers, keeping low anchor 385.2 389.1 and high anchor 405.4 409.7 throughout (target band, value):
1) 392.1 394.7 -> 0.12 mag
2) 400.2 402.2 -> -0.04 mag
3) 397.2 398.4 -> 0.02 mag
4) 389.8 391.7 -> -0.04 mag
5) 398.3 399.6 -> -0.05 mag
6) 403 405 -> -0.01 mag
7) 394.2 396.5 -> 0.00 mag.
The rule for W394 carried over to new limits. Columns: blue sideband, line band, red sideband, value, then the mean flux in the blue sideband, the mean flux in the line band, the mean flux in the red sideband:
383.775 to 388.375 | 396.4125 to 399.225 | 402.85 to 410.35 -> 0.31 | 11.6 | 10.3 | 11.5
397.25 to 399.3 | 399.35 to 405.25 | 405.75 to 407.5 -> -0.11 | 11.7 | 11.9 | 11.7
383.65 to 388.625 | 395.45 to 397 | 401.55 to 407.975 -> 0.27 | 11.4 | 9.64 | 11.9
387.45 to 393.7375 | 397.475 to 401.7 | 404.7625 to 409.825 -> -0.27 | 10.7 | 12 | 11.8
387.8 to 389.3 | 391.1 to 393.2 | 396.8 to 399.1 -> -0.21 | 10.1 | 11.3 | 10.6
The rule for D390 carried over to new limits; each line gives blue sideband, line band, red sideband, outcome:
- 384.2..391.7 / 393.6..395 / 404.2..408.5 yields 0.011 mag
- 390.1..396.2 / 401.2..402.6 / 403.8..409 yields -0.037 mag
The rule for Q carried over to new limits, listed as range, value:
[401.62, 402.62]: 12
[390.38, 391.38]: 11.8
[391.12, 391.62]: 12.2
